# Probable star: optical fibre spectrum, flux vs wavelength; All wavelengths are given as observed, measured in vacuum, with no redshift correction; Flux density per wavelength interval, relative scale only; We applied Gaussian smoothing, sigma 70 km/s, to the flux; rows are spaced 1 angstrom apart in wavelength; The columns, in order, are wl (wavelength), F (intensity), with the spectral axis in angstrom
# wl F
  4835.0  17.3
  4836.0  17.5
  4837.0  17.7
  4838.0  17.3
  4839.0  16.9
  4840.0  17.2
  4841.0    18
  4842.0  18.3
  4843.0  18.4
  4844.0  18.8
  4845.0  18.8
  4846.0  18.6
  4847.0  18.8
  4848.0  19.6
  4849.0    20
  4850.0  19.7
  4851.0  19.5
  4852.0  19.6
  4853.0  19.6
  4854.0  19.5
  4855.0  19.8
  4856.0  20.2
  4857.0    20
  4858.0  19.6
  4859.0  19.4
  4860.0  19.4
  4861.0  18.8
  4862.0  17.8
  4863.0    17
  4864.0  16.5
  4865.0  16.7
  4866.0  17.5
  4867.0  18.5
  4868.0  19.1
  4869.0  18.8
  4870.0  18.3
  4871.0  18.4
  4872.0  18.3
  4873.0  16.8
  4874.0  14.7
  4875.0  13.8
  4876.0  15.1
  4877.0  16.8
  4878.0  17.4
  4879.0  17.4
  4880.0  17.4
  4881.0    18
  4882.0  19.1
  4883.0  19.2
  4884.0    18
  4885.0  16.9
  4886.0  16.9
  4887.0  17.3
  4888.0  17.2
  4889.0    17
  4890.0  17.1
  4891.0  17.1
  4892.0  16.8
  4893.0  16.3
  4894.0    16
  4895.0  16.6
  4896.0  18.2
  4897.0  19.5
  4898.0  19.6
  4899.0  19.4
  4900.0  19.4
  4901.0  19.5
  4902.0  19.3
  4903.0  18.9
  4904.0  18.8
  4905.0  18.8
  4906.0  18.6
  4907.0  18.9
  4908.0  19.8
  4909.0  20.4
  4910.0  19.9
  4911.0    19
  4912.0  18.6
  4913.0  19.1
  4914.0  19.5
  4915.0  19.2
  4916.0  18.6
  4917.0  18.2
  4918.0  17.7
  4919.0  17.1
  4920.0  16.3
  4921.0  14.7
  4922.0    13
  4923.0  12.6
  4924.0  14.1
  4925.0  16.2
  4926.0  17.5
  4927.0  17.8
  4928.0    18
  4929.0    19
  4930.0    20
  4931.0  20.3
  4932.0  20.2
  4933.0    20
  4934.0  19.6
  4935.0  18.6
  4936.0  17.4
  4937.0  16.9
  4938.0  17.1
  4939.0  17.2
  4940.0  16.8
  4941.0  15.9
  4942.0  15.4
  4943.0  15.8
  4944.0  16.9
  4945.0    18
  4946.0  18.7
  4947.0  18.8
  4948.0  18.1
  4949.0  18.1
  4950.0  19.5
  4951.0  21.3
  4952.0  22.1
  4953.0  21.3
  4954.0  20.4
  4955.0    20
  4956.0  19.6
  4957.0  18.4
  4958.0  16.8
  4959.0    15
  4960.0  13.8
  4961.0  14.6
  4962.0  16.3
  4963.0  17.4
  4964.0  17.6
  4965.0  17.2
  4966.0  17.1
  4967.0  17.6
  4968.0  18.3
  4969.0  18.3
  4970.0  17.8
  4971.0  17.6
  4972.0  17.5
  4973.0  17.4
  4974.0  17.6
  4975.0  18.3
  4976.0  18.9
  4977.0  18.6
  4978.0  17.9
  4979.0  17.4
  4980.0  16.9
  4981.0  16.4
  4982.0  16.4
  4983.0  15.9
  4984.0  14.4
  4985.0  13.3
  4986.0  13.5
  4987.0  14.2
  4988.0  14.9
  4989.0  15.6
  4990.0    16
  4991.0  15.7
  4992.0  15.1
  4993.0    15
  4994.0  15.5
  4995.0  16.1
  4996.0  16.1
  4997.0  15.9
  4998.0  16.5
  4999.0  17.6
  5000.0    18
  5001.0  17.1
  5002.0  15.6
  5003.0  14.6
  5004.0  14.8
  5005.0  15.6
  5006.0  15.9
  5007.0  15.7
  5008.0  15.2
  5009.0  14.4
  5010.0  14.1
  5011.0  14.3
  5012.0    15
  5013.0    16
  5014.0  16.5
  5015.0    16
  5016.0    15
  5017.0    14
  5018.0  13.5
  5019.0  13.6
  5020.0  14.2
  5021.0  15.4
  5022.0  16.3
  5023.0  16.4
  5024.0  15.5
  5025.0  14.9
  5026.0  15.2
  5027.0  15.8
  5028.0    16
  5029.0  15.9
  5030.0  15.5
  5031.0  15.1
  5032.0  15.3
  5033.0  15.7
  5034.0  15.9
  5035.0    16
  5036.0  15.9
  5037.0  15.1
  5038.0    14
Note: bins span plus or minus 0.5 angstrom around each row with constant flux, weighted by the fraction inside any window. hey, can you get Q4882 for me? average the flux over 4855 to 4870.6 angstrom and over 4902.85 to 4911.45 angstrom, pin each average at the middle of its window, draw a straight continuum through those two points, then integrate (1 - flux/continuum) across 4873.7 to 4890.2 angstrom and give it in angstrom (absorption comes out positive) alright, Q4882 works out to 1.58 angstrom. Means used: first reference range 18.5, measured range 17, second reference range 19.2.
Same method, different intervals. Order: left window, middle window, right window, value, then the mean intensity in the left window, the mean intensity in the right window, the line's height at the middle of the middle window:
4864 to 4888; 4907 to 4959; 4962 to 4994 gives -3.59 angstrom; 17.4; 16.6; 17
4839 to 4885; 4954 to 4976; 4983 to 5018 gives -1.84 angstrom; 18.2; 15.4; 16.1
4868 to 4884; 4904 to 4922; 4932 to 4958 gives -0.39 angstrom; 17.4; 18.5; 18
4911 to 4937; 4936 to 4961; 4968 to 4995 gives -1.08 angstrom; 17.7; 16.4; 17.2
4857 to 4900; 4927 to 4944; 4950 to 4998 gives -0.68 angstrom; 17.7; 17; 17.3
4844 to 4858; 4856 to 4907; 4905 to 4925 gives 1.93 angstrom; 19.5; 17.6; 18.6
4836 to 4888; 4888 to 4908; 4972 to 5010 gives -0.77 angstrom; 18.1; 16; 17.5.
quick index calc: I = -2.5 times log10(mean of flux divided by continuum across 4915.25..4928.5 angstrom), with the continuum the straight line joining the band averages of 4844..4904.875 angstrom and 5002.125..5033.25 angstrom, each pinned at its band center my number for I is 0.05 mag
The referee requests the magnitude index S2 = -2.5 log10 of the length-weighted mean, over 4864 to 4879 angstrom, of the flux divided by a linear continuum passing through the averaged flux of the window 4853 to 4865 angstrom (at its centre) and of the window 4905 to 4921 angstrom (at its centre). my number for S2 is 0.10 mag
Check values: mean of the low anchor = 18.8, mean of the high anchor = 18.6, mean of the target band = 17.1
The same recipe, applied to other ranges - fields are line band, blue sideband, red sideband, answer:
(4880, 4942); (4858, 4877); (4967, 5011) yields -0.05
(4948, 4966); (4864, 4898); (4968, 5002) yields -0.09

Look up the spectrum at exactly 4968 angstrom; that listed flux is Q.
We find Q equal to 18.3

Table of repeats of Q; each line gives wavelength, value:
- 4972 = 17.5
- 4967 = 17.6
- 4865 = 16.7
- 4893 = 16.3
